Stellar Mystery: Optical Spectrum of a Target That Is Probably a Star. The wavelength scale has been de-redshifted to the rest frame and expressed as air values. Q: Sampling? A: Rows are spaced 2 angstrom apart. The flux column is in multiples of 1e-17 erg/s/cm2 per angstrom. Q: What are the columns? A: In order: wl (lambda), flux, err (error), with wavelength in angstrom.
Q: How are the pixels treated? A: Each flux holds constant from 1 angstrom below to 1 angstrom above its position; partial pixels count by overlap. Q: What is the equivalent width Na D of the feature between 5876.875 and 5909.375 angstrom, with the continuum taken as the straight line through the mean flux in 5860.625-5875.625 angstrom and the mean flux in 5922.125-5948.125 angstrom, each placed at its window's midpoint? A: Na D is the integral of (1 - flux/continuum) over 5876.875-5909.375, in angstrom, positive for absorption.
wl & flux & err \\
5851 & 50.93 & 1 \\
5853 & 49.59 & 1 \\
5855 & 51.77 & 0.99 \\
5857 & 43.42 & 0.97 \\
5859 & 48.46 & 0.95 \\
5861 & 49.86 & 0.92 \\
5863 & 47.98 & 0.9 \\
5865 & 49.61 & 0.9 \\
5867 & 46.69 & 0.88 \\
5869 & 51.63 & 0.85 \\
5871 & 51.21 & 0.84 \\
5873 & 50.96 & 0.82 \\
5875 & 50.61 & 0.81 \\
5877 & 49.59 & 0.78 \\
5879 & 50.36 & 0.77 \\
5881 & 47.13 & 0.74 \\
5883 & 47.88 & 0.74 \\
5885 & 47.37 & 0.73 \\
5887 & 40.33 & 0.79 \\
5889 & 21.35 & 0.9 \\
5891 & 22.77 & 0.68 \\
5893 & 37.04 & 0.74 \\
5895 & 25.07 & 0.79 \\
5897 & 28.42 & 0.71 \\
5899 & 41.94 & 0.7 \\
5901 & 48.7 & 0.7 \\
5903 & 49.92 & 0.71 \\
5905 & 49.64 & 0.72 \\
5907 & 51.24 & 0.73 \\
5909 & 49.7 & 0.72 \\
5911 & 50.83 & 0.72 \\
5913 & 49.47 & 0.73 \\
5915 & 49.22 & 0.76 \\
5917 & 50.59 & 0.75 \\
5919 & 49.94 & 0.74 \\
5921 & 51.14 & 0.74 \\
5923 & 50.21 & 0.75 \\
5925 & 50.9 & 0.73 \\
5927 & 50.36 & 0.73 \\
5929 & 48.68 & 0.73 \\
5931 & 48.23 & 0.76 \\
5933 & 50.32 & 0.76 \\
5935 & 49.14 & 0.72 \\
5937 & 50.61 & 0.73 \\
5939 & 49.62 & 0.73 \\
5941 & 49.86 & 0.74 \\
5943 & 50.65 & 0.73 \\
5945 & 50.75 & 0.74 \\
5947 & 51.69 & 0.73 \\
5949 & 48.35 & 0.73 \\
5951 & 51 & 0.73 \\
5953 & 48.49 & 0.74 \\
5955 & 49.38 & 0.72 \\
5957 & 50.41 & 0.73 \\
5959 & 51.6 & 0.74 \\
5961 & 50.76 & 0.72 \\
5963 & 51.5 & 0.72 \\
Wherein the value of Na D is 5.60 angstrom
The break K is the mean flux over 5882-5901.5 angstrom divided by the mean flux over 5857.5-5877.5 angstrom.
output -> 0.72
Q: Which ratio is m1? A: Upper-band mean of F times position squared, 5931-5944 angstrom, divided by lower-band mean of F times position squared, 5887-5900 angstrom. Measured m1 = 1.67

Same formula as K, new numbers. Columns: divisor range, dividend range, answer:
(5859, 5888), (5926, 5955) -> 1.02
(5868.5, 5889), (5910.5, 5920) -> 1.06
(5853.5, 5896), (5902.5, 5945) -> 1.13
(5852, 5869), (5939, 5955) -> 1.03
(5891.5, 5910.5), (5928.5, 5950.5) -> 1.18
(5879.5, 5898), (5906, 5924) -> 1.41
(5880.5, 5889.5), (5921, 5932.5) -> 1.20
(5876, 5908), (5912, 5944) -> 1.21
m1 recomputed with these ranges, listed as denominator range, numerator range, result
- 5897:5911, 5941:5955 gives 1.08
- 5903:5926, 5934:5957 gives 1.01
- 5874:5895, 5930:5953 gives 1.25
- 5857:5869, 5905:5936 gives 1.05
